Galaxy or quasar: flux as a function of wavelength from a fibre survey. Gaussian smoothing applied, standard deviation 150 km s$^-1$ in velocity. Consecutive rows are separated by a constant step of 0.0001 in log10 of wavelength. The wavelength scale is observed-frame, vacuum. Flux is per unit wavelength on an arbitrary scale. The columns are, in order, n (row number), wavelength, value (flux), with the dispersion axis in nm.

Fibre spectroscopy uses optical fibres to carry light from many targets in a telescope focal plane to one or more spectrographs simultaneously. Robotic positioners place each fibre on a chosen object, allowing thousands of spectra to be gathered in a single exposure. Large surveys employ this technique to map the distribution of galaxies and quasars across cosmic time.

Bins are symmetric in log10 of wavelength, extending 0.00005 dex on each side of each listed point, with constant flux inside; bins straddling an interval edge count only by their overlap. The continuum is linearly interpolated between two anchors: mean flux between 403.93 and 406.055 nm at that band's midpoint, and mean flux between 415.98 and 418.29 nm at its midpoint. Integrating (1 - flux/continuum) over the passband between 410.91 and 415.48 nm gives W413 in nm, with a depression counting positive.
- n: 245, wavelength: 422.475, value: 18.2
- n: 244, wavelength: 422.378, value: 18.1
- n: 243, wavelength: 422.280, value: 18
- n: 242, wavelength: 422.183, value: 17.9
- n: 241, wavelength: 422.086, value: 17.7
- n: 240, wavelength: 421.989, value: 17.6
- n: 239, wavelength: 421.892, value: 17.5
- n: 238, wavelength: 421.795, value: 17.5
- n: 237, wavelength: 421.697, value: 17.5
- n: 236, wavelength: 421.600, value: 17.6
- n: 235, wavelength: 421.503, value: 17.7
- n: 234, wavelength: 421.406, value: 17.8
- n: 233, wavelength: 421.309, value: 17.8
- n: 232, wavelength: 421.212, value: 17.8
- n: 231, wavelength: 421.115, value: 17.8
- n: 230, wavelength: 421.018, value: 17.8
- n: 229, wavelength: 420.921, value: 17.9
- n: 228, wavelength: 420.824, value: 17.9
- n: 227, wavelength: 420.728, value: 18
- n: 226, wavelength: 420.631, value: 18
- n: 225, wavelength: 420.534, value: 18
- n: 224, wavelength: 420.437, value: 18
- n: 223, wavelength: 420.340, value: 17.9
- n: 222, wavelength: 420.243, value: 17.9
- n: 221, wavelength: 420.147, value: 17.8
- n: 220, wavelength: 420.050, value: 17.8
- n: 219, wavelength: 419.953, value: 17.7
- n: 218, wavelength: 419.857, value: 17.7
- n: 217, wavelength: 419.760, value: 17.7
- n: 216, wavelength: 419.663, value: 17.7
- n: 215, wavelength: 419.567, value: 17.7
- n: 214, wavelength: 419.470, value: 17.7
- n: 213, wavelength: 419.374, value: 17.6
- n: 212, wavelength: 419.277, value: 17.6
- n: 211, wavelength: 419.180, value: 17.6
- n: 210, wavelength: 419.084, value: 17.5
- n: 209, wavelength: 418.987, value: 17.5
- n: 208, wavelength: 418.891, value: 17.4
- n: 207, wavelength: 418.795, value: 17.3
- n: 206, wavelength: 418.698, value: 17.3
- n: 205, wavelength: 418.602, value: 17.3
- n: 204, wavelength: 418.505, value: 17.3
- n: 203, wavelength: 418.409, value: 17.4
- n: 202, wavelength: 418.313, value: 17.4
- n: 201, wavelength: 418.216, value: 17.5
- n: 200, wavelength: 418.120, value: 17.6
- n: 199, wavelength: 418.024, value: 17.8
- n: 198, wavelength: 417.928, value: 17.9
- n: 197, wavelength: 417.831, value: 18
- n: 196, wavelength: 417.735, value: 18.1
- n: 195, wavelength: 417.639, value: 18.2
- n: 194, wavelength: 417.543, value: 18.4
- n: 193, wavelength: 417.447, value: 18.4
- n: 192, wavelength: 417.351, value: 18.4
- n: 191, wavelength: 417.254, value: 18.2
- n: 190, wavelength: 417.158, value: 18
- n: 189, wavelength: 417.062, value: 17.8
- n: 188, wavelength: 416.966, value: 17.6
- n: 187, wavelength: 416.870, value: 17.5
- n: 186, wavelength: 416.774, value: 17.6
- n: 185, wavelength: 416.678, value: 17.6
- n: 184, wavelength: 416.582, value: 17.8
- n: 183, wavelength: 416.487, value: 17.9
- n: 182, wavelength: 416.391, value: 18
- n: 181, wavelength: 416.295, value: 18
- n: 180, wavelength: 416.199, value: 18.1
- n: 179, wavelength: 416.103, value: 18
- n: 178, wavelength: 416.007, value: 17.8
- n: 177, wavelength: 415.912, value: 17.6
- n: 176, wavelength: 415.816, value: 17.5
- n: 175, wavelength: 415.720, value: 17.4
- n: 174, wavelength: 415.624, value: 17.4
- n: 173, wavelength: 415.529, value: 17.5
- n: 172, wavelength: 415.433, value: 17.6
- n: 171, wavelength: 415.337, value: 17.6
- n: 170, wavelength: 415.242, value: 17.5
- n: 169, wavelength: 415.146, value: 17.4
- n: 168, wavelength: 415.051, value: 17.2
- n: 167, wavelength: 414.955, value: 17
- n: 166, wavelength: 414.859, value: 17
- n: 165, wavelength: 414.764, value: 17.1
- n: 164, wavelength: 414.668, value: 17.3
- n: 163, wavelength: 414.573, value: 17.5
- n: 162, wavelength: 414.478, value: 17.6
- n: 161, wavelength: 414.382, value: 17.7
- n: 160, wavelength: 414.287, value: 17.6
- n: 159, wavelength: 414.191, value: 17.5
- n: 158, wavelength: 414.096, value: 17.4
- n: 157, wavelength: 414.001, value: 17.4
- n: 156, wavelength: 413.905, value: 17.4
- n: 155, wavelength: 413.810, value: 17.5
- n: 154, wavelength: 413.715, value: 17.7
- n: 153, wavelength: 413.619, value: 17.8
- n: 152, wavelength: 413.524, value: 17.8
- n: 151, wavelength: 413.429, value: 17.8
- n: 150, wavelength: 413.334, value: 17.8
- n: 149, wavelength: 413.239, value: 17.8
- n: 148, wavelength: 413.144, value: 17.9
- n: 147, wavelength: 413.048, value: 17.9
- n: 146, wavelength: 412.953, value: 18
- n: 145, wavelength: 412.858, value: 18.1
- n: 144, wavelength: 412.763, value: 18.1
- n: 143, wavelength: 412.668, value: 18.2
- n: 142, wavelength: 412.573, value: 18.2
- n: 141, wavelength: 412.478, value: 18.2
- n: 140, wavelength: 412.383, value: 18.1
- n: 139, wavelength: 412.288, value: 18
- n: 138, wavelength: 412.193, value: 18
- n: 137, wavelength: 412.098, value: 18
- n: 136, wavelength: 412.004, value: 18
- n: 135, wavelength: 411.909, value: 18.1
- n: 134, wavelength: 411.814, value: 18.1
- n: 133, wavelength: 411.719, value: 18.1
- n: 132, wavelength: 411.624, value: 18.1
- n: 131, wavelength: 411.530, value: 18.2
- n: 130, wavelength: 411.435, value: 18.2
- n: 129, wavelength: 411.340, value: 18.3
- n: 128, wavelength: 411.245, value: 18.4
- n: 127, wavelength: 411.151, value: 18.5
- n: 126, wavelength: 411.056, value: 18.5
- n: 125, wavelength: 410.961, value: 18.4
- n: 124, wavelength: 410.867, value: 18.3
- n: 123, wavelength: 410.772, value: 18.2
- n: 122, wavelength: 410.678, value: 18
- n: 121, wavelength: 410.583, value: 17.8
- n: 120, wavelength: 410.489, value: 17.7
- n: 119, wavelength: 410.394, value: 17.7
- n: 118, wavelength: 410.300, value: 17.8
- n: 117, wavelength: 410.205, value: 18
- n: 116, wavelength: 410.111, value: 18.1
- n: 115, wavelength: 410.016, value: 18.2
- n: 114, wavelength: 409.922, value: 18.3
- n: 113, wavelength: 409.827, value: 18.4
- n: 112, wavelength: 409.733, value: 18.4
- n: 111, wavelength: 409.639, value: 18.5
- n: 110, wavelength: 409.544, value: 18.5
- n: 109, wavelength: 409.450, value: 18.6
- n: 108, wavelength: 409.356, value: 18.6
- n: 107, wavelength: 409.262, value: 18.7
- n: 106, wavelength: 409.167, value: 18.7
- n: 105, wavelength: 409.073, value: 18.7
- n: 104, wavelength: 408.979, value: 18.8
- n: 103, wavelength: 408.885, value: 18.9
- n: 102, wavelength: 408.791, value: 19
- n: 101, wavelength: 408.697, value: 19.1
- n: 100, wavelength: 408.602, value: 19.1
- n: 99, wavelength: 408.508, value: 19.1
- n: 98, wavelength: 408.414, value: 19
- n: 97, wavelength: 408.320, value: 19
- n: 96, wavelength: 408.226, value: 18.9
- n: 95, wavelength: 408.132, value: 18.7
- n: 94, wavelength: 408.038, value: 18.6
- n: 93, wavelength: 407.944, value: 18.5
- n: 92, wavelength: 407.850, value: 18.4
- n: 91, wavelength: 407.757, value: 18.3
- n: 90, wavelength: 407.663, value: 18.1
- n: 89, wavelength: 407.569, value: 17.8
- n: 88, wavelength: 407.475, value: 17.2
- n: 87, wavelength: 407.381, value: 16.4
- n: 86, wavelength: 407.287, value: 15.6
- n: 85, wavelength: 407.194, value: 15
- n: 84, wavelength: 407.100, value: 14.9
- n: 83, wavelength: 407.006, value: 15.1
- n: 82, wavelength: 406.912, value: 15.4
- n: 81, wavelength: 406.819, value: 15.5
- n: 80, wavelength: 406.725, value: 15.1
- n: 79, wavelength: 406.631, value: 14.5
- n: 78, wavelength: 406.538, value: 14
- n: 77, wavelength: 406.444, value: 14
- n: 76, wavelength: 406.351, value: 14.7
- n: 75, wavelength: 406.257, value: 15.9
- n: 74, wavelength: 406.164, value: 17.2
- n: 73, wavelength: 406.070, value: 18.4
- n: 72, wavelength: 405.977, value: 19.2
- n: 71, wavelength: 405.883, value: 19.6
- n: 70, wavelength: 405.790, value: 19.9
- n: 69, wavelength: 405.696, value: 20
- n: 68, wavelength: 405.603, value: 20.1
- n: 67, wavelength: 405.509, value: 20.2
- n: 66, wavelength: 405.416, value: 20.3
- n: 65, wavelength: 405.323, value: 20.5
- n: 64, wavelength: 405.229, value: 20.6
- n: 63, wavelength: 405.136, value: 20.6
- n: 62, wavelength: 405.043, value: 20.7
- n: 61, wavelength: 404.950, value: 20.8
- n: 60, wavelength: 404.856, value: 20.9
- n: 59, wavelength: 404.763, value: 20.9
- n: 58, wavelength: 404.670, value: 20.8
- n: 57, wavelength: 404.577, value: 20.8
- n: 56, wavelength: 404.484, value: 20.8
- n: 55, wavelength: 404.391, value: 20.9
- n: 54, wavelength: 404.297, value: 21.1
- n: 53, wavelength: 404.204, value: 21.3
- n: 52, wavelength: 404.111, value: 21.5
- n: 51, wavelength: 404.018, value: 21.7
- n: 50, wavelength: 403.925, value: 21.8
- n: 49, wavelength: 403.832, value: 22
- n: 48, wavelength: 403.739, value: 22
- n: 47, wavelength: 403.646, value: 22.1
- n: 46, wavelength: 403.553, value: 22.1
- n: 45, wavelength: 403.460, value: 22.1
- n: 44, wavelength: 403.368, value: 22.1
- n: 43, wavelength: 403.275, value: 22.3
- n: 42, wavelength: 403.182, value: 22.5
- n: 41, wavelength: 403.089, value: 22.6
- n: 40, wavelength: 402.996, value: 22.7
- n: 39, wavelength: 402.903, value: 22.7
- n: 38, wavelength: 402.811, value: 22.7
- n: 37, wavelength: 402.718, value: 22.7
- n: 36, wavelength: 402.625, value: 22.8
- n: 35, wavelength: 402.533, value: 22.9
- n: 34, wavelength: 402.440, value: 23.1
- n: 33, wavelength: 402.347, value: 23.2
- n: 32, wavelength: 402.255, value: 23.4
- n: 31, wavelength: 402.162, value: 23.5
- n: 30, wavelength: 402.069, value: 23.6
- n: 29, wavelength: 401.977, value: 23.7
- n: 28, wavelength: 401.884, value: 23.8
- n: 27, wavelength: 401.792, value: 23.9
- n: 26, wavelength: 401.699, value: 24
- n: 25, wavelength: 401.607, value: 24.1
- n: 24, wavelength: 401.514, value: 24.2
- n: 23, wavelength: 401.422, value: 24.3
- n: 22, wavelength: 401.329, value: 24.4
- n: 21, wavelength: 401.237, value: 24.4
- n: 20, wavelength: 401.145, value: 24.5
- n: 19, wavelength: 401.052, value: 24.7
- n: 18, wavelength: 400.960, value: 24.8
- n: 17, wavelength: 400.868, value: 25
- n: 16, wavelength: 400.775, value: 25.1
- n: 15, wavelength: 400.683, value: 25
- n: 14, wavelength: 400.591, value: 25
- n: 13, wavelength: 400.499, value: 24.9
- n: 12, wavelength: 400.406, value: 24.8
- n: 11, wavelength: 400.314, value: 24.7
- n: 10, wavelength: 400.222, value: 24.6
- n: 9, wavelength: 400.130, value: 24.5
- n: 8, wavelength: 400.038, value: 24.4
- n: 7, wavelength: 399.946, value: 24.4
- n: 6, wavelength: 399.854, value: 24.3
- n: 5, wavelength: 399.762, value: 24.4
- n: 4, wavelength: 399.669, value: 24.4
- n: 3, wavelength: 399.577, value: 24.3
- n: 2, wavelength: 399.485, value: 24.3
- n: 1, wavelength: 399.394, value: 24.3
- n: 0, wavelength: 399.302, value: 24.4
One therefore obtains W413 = 0.23 nm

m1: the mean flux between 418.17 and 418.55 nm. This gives 17.4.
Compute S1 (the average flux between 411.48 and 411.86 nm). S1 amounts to 18.1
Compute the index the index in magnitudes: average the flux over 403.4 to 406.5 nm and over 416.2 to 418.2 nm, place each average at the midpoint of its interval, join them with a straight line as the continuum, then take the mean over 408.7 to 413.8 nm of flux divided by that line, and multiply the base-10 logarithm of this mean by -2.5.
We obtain 0.05 mag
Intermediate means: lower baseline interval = 20.2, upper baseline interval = 17.9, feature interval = 18.2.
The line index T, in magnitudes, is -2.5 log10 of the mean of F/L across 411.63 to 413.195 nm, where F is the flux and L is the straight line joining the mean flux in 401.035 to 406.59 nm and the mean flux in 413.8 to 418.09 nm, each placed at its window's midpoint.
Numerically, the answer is 0.043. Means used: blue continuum 21.4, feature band 18.1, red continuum 17.7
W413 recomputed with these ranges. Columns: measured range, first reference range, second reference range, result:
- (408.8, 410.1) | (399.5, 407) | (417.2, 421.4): 0.106 nm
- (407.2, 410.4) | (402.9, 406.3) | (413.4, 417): 0.200 nm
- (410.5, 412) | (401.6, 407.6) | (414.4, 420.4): 0.054 nm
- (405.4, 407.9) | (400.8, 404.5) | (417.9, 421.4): 0.542 nm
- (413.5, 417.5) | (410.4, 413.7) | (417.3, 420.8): 0.062 nm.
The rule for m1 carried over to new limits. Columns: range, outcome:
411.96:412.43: 18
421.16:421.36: 17.8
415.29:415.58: 17.6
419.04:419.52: 17.6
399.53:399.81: 24.3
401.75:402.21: 23.7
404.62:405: 20.9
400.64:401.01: 25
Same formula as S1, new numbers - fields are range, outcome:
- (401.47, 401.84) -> 24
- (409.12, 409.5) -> 18.7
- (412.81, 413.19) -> 17.9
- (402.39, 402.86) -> 22.9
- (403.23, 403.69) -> 22.2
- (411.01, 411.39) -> 18.4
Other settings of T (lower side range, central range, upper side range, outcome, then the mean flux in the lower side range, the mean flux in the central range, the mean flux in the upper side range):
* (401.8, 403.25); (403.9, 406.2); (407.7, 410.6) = 0.05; 23.1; 20.4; 18.5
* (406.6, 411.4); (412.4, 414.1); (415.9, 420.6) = 0.00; 17.9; 17.8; 17.8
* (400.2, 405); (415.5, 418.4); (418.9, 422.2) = 0.06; 23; 17.8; 17.7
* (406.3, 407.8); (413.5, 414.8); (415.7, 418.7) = -0.02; 15.7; 17.5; 17.8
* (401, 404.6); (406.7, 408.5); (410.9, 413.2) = 0.18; 22.8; 17.2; 18.1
